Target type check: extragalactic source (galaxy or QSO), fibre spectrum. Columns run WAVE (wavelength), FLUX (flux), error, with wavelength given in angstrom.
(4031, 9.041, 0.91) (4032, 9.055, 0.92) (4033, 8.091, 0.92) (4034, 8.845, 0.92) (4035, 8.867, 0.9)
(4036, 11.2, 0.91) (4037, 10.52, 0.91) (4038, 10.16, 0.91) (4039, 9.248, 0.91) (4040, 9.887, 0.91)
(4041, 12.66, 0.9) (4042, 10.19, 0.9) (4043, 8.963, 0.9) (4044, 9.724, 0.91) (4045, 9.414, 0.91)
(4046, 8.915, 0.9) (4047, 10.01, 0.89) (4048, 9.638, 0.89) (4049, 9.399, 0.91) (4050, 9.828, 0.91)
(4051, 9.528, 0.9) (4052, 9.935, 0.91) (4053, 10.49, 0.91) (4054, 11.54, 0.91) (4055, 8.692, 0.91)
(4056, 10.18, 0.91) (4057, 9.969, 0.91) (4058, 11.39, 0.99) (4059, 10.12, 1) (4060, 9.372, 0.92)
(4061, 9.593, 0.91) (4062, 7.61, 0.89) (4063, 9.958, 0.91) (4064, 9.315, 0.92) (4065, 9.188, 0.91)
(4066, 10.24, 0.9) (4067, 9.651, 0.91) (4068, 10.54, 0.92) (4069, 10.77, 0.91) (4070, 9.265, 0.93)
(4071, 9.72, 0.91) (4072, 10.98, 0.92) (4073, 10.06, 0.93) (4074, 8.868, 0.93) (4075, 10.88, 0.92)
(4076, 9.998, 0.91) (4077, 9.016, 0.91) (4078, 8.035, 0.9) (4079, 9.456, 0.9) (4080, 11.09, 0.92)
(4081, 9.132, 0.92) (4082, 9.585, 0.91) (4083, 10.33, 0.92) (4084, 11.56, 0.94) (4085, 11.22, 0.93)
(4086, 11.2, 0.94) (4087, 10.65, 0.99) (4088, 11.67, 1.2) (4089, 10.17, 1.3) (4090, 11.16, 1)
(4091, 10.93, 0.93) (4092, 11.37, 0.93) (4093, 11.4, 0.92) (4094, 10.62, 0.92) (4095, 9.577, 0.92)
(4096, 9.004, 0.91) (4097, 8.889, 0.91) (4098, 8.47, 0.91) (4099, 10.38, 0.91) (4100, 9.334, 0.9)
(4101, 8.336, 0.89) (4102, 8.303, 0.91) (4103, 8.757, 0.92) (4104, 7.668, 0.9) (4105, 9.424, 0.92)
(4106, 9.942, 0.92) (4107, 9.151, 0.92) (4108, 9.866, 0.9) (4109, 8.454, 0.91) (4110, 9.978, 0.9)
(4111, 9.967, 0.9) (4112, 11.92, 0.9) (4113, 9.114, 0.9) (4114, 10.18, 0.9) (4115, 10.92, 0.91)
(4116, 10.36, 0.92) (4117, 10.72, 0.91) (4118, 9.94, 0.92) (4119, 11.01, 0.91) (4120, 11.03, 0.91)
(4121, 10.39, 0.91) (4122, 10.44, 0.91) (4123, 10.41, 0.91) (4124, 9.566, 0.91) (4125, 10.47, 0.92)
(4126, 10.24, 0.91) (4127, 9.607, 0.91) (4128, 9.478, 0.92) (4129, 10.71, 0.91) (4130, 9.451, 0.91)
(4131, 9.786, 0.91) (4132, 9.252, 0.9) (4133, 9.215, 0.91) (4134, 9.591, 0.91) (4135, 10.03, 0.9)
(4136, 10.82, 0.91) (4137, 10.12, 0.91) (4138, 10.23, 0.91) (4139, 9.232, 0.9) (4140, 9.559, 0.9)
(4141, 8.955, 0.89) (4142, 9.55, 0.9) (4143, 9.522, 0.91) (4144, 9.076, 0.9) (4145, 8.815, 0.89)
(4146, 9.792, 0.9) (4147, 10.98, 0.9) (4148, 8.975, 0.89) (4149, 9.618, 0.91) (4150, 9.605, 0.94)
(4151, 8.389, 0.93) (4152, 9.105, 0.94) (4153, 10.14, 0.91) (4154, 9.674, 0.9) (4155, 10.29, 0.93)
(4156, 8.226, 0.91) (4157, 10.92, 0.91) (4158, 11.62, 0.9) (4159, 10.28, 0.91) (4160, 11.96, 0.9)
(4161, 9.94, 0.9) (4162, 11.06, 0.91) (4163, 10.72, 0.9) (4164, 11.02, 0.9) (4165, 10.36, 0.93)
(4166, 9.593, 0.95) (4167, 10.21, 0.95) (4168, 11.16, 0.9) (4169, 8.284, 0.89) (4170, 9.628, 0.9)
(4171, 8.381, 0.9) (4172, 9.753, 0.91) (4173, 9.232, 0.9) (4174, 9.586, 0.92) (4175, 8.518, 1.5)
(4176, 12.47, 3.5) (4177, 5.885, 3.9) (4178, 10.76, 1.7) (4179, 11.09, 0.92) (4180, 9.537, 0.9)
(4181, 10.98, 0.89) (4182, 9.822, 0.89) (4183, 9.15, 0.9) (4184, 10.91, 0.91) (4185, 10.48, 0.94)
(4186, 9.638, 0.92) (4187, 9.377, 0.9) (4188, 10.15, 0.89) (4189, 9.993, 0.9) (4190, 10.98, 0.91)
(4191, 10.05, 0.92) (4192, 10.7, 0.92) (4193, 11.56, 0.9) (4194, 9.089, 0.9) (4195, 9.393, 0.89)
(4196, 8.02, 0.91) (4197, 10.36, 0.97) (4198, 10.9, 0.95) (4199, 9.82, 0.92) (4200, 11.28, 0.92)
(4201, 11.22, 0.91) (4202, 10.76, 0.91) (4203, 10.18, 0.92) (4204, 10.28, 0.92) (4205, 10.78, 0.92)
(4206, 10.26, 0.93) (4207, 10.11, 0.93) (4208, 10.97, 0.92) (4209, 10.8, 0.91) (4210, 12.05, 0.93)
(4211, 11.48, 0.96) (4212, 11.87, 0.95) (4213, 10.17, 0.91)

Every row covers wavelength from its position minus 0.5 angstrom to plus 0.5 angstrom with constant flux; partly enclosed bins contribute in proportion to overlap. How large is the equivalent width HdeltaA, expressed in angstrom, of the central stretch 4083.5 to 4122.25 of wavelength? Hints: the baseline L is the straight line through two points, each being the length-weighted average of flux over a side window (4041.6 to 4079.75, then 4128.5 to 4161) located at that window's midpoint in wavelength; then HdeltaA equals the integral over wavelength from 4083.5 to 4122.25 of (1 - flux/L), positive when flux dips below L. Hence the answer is -1.2 angstrom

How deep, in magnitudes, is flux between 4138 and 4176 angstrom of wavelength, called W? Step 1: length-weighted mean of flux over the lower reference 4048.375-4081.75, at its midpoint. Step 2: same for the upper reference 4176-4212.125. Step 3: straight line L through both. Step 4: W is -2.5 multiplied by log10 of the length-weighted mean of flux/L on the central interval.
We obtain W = 0.04 mag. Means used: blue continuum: 9.81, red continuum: 10.3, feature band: 9.82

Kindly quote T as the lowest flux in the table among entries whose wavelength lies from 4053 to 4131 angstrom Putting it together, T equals 7.61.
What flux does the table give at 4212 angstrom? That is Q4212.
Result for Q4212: 11.87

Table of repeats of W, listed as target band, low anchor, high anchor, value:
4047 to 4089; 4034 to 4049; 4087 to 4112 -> -0.02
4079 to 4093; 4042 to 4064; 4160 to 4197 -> -0.10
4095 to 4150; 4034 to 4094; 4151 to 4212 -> 0.04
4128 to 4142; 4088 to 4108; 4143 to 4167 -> 0.02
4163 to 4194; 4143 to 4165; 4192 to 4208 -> 0.02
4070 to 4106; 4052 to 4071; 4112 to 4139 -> 0.01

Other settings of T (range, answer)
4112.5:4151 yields 8.389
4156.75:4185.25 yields 5.885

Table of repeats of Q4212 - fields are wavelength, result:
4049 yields 9.399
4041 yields 12.66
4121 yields 10.39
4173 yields 9.232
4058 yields 11.39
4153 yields 10.14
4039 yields 9.248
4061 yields 9.593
